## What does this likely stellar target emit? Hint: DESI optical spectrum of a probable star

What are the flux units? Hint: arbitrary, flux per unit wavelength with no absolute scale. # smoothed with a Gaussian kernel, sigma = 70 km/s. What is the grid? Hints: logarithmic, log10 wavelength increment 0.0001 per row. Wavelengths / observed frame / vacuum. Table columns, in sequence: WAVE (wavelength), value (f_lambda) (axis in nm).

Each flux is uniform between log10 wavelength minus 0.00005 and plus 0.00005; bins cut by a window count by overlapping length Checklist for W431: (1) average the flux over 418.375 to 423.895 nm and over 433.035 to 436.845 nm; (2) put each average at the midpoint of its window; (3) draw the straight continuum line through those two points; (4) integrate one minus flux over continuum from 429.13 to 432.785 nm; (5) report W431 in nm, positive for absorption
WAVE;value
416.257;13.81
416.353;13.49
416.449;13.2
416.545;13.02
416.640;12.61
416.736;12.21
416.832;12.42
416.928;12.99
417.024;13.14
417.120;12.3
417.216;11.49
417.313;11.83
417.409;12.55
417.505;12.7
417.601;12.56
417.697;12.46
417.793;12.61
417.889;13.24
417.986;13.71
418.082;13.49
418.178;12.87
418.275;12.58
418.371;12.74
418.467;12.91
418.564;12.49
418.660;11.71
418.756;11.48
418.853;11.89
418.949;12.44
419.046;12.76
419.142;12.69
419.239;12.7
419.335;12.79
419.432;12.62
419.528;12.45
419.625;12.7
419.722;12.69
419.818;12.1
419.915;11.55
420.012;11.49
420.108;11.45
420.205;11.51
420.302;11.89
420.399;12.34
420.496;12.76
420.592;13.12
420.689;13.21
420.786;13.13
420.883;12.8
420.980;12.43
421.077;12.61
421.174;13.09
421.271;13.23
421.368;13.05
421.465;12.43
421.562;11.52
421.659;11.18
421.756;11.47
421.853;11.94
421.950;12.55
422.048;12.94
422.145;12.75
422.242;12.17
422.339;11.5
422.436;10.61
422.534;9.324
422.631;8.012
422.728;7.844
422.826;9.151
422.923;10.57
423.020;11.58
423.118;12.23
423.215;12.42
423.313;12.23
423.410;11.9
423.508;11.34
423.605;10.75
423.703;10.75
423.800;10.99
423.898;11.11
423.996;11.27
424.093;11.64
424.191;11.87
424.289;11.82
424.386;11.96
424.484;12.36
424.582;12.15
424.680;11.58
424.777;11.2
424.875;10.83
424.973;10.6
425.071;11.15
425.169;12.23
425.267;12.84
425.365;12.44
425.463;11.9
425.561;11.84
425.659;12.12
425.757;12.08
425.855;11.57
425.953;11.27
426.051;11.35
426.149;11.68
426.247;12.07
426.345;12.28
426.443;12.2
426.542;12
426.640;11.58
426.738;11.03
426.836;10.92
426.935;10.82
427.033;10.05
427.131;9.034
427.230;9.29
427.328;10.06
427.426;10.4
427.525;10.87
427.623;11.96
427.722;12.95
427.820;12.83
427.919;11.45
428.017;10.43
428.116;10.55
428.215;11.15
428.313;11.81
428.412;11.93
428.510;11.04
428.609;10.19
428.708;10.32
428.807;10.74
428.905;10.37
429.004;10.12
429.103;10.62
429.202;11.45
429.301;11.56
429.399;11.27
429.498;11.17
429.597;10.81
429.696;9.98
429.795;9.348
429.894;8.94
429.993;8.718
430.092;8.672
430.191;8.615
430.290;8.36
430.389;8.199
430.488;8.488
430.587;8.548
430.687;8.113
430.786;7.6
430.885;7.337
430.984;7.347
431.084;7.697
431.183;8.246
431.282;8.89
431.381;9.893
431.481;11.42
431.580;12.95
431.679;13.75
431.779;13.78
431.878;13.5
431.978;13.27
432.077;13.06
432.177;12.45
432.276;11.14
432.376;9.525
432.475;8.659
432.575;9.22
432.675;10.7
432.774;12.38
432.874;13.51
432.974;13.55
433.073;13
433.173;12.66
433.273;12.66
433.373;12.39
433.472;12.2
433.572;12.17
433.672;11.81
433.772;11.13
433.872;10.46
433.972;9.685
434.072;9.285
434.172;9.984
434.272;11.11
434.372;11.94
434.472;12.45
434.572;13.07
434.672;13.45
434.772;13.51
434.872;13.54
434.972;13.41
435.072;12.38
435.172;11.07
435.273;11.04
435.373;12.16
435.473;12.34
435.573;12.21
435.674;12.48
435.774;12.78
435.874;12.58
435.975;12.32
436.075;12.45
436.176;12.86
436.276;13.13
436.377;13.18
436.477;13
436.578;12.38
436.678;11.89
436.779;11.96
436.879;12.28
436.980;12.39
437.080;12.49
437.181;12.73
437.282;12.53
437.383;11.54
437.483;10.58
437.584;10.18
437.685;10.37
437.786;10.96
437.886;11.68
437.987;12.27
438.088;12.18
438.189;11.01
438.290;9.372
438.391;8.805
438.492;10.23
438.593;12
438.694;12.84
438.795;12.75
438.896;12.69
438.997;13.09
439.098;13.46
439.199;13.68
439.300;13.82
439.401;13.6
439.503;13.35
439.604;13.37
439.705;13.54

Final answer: 0.60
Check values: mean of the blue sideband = 11.9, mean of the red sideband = 12.2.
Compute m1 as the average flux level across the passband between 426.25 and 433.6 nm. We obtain 10.8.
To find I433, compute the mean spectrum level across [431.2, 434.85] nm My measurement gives 11.8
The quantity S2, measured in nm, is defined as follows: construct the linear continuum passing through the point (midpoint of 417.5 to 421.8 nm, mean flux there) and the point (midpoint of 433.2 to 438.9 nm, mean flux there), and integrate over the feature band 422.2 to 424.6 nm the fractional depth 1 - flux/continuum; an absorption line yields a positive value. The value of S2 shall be 0.245 nm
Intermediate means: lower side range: 12.5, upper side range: 11.9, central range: 11.1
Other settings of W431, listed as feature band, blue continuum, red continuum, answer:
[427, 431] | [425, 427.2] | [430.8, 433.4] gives 0.46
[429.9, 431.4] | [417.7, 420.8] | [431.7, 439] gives 0.47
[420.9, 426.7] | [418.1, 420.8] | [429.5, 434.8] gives 0.10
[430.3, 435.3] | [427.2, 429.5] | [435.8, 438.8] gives 0.13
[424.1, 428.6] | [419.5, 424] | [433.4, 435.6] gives 0.13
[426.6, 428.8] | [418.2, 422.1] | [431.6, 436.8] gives 0.24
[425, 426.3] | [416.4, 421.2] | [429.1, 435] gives -0.02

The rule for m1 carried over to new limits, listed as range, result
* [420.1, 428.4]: 11.6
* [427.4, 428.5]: 11.5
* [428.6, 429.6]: 10.8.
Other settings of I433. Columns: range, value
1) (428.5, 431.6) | 9.54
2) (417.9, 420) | 12.5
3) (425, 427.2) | 11.5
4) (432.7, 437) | 12.2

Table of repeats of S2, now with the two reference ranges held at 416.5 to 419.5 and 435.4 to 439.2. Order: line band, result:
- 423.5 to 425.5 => 0.13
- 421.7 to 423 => 0.17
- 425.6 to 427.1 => 0.10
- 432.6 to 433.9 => 0.00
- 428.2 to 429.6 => 0.15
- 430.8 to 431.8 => 0.19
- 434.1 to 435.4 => -0.01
